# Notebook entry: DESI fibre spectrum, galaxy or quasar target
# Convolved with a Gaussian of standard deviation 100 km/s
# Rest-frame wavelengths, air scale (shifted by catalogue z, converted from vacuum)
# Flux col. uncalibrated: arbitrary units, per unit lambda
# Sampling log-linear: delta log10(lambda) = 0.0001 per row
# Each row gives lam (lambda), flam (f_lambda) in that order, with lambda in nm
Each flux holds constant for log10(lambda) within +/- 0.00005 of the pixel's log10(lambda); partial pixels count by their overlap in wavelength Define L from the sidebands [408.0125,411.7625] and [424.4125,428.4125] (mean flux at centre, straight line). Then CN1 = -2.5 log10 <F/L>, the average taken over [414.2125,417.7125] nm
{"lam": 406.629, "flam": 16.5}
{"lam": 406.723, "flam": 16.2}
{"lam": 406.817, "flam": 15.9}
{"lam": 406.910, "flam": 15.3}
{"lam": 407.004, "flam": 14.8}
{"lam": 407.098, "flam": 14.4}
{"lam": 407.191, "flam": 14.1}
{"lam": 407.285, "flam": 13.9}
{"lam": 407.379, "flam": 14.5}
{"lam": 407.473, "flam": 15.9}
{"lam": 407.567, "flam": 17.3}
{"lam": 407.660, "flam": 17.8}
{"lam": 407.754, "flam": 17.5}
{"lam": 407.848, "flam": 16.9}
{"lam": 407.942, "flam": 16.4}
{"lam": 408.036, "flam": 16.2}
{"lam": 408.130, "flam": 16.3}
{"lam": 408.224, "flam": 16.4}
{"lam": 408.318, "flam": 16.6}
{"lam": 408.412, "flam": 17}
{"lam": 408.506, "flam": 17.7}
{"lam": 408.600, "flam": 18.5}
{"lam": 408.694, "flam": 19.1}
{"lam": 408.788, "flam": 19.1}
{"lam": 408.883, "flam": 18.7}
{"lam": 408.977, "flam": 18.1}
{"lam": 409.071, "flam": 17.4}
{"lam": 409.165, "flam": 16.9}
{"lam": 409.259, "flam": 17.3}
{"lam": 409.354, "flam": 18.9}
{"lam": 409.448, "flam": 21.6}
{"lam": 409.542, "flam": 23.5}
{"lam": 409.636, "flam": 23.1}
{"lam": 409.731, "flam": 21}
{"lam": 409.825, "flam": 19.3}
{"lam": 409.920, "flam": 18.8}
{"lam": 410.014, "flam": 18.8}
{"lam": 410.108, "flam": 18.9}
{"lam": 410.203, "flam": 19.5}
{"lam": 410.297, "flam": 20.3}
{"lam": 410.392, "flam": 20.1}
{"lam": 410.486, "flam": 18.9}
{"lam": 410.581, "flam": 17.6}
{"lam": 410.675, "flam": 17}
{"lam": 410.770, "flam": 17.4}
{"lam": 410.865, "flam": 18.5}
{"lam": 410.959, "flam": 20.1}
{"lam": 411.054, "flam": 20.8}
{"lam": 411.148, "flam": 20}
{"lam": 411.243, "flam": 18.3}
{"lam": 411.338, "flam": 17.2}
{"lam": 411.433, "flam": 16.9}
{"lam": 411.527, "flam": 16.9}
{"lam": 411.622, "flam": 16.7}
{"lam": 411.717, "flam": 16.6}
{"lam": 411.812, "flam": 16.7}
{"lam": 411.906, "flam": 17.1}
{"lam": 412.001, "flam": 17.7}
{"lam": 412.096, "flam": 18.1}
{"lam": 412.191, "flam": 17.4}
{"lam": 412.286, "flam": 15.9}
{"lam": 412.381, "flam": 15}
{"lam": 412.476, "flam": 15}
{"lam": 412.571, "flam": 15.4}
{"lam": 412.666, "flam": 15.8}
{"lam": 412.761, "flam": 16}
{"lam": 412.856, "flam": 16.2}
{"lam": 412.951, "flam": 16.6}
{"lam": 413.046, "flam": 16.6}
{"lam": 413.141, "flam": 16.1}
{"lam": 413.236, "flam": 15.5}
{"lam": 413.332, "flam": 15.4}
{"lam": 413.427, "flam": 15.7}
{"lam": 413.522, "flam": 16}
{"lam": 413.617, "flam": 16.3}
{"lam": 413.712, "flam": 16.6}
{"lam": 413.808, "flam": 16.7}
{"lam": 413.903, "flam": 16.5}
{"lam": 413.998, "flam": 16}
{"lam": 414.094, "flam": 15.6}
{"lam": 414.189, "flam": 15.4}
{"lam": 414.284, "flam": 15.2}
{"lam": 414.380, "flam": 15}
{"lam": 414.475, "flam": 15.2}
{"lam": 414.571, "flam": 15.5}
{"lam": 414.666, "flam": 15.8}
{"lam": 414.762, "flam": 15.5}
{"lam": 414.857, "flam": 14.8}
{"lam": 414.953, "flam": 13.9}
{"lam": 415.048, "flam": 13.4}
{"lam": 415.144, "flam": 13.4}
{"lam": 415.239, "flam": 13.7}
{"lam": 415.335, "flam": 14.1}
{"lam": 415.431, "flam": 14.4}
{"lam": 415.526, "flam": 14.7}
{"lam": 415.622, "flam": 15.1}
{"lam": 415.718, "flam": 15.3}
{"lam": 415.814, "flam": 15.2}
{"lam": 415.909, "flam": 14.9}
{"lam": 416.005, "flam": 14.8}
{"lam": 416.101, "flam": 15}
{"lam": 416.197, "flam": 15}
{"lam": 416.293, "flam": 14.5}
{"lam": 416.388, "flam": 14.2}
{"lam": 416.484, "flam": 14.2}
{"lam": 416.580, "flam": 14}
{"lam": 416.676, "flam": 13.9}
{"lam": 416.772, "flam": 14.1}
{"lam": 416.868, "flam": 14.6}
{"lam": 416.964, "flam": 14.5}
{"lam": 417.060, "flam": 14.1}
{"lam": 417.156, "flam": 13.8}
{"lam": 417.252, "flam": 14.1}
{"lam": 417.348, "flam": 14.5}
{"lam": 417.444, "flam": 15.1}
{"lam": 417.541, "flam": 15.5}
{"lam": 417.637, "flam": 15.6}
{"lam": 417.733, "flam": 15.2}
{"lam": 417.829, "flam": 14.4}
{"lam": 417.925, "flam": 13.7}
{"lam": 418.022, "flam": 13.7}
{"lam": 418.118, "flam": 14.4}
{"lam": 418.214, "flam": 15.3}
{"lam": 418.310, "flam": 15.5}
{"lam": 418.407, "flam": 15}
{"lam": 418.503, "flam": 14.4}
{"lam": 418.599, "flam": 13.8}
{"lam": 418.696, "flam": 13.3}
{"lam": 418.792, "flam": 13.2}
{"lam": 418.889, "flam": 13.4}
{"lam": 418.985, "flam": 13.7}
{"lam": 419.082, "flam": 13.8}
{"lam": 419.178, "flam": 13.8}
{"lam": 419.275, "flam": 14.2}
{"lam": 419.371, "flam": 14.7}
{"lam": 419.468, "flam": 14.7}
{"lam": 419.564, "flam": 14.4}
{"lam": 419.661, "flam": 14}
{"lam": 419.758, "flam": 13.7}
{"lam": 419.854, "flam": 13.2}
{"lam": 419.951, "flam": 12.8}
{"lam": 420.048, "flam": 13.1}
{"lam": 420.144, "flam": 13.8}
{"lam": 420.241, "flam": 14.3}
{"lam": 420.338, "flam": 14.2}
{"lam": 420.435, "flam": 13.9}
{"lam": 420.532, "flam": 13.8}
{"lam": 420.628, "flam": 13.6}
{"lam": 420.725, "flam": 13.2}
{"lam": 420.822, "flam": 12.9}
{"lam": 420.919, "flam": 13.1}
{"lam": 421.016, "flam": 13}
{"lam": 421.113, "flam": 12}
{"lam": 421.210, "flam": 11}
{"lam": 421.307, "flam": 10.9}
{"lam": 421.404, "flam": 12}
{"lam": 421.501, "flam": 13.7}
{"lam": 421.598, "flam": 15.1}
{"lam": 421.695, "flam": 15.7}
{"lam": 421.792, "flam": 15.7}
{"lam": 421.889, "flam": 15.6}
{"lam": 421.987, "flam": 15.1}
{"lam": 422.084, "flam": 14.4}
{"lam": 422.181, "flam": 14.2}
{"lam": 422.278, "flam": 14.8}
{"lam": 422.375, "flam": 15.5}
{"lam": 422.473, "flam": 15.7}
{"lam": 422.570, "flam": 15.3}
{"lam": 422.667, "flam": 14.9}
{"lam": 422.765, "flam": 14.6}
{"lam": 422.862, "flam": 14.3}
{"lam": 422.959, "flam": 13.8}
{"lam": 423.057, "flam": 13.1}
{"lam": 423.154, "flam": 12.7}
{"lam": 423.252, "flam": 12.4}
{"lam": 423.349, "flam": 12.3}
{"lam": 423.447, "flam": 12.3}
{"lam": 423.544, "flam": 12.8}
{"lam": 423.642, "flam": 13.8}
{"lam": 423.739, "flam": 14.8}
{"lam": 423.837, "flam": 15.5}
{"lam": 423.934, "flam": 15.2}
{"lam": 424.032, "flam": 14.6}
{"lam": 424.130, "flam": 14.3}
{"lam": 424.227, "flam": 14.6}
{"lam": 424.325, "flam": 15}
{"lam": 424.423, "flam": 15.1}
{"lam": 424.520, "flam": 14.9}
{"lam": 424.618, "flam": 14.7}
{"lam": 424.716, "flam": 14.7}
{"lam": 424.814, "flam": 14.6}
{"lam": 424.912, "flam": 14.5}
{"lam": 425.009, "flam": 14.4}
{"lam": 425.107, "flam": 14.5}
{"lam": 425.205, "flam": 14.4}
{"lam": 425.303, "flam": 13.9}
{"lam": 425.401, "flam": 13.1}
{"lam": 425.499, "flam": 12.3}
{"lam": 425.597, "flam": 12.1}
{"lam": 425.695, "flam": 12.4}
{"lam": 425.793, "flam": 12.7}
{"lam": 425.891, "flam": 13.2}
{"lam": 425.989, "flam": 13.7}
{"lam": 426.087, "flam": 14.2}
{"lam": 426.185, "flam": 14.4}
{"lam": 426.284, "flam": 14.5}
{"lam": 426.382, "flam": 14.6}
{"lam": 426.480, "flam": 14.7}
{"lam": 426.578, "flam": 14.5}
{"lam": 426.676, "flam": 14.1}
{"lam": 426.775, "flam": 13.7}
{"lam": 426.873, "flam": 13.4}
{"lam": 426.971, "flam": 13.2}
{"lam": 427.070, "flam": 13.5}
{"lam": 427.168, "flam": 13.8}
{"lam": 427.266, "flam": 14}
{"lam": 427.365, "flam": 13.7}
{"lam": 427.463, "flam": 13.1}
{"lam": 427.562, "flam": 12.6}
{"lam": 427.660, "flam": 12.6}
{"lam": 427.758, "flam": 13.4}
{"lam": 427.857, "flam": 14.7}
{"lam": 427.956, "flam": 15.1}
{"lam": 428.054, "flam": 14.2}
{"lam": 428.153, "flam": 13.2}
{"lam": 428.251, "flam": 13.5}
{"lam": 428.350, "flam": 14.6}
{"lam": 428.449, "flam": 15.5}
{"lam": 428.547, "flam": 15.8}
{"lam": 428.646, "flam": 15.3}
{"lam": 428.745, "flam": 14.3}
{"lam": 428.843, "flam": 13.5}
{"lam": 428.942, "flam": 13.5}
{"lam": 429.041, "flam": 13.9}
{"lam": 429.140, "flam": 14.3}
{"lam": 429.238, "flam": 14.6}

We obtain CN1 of 0.15 mag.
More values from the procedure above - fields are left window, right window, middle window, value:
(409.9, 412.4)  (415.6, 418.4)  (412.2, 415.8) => 0.07 mag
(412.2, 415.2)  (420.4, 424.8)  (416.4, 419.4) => 0.04 mag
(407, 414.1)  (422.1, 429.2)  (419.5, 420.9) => 0.12 mag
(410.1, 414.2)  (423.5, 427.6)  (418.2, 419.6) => 0.10 mag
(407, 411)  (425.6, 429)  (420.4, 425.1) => 0.06 mag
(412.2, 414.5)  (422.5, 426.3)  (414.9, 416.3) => 0.07 mag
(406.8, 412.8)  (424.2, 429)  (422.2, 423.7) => 0.07 mag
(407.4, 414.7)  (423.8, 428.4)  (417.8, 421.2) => 0.13 mag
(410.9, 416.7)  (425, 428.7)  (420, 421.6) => 0.13 mag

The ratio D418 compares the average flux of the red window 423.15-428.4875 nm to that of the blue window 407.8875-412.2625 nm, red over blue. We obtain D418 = 0.8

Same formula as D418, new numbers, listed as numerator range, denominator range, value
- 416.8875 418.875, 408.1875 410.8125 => 0.77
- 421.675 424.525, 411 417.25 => 0.92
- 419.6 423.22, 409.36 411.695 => 0.72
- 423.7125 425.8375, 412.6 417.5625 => 0.94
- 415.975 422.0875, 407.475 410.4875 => 0.76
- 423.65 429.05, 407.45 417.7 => 0.85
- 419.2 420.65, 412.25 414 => 0.87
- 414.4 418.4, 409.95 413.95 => 0.85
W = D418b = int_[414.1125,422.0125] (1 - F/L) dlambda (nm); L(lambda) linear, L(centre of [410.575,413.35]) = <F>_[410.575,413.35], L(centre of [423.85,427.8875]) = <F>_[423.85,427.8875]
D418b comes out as 0.73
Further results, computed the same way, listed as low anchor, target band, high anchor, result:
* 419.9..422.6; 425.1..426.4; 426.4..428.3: 0.02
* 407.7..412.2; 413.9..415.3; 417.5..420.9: 0.11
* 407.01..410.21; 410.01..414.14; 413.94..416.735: -0.23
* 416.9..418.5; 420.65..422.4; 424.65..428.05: 0.06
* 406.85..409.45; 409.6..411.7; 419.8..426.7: -0.32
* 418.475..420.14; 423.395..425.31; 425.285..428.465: -0.10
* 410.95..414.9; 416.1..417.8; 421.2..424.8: 0.11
